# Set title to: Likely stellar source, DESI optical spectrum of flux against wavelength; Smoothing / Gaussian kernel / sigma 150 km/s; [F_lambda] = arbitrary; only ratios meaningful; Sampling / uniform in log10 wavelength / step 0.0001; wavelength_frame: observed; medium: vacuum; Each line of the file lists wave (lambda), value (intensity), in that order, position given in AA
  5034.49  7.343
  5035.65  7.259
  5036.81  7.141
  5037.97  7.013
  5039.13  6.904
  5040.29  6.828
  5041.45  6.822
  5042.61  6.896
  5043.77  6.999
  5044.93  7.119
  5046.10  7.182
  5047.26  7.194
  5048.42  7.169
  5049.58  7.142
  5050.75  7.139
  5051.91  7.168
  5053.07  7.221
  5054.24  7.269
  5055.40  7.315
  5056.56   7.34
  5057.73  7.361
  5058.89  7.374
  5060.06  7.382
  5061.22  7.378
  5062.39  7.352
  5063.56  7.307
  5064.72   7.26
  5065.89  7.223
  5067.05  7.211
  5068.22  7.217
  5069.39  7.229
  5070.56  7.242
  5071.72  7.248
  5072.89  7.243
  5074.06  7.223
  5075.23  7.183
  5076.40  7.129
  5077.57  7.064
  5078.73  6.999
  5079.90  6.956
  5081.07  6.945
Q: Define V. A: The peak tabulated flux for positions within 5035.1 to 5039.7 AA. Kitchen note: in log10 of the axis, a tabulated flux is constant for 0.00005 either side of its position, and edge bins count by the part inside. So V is 7.259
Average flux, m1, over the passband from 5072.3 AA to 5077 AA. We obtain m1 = 7.18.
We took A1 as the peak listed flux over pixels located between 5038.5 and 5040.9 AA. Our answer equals 6.904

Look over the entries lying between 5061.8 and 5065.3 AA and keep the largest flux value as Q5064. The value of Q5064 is 7.352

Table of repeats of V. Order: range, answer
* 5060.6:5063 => 7.378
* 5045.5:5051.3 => 7.194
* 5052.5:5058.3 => 7.361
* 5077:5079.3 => 7.064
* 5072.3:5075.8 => 7.243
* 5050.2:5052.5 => 7.168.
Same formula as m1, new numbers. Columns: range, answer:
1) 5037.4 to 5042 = 6.89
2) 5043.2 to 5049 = 7.13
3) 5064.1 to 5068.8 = 7.24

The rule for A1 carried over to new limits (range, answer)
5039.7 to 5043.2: 6.896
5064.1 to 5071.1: 7.26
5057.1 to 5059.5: 7.374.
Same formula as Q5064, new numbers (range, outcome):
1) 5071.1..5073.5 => 7.248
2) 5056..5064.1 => 7.382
